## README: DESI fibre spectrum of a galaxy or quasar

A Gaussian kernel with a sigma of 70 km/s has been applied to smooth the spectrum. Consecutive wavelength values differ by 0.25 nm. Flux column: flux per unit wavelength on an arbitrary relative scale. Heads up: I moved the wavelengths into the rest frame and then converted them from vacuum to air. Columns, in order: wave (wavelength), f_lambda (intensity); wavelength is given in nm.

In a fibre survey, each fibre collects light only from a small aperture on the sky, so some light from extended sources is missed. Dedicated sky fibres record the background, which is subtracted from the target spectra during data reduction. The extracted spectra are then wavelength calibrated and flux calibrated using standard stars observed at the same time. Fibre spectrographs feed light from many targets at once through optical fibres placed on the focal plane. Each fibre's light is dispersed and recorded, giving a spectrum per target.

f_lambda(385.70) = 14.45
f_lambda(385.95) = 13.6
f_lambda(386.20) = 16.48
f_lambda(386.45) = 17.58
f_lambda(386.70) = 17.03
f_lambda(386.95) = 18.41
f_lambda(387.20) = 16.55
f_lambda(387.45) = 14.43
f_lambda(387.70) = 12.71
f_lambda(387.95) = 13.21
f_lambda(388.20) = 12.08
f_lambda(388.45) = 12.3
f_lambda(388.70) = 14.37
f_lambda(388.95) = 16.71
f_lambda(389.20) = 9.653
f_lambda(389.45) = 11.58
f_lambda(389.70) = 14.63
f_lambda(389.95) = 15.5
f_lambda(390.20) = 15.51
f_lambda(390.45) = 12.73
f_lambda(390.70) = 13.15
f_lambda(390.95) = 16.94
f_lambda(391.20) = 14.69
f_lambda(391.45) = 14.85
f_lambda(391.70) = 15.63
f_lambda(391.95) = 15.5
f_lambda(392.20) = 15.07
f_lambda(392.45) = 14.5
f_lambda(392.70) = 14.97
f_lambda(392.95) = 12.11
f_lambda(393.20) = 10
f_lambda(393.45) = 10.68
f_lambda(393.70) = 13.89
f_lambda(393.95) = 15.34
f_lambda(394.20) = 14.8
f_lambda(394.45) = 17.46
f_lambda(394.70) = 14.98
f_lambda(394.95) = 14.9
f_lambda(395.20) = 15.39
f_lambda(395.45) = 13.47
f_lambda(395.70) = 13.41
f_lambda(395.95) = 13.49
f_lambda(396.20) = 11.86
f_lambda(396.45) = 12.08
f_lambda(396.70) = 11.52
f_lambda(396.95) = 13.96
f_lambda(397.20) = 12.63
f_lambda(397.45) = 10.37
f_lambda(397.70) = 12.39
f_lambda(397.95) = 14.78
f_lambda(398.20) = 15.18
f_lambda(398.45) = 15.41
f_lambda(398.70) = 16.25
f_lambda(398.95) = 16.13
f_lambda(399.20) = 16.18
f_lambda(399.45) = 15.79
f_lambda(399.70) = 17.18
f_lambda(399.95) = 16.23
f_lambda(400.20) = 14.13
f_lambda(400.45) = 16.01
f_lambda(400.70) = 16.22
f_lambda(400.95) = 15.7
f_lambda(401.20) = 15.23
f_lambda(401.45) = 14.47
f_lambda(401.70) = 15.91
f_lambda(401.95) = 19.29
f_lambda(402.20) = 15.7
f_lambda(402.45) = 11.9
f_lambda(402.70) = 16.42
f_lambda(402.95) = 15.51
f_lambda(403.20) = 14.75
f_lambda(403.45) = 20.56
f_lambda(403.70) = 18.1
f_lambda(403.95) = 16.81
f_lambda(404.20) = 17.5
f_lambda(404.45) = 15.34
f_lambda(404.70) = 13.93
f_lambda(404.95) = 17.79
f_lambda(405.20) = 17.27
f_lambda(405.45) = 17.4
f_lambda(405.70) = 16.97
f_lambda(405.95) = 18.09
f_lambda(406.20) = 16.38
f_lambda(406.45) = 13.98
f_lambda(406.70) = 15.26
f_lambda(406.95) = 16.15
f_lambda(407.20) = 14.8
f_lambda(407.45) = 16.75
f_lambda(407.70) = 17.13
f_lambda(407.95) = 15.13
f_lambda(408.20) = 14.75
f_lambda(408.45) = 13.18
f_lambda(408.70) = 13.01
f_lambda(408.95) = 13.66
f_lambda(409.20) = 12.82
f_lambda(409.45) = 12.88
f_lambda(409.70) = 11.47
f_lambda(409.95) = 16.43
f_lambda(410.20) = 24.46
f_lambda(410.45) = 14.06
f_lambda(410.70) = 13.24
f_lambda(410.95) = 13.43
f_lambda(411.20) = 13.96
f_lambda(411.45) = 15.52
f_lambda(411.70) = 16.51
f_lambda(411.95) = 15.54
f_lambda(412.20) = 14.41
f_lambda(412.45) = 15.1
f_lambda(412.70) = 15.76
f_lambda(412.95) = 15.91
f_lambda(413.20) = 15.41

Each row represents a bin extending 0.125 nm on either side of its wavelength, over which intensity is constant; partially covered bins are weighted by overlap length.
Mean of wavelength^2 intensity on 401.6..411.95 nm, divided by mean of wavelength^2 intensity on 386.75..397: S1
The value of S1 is 1.20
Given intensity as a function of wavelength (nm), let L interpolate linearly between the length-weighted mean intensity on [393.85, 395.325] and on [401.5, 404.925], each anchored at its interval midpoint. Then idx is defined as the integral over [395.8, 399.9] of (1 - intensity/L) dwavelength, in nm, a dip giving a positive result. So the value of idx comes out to 0.44 nm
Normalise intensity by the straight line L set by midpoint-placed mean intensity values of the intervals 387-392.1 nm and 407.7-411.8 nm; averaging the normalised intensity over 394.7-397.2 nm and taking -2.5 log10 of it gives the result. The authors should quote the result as 0.077 mag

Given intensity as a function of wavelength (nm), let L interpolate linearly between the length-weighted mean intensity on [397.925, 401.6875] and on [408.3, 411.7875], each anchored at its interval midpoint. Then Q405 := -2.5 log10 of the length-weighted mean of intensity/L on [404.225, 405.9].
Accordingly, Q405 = -0.10 mag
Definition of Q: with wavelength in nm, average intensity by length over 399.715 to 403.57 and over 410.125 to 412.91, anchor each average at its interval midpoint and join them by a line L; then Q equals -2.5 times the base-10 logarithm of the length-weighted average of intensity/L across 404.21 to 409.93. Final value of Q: 0.03 mag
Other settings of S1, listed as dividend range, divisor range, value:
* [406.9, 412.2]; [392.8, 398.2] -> 1.20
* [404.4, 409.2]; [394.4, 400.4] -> 1.13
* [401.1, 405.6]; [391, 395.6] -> 1.19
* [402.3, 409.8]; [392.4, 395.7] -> 1.18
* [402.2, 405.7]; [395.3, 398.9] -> 1.26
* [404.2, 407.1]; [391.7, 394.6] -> 1.23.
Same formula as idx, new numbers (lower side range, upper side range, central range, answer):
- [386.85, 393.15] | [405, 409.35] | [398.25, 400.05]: -0.15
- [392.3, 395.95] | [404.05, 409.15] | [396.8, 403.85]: -0.28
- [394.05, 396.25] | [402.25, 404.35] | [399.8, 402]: 0.01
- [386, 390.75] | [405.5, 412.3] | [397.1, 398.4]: 0.14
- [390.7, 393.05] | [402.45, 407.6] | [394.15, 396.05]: 0.06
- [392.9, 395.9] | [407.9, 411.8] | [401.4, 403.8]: -0.34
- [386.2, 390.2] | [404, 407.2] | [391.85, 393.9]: 0.22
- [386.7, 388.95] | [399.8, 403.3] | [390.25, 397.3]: 0.48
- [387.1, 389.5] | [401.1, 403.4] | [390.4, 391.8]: -0.09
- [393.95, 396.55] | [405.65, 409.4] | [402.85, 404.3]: -0.23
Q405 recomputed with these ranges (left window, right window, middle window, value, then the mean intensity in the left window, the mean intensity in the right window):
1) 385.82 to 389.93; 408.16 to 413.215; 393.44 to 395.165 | -0.02 mag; 14.5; 14.8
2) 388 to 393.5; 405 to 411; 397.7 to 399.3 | -0.06 mag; 13.8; 15.4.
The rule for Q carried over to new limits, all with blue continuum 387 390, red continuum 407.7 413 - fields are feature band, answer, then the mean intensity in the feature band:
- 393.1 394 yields 0.14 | 12.3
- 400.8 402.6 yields -0.08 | 15.5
